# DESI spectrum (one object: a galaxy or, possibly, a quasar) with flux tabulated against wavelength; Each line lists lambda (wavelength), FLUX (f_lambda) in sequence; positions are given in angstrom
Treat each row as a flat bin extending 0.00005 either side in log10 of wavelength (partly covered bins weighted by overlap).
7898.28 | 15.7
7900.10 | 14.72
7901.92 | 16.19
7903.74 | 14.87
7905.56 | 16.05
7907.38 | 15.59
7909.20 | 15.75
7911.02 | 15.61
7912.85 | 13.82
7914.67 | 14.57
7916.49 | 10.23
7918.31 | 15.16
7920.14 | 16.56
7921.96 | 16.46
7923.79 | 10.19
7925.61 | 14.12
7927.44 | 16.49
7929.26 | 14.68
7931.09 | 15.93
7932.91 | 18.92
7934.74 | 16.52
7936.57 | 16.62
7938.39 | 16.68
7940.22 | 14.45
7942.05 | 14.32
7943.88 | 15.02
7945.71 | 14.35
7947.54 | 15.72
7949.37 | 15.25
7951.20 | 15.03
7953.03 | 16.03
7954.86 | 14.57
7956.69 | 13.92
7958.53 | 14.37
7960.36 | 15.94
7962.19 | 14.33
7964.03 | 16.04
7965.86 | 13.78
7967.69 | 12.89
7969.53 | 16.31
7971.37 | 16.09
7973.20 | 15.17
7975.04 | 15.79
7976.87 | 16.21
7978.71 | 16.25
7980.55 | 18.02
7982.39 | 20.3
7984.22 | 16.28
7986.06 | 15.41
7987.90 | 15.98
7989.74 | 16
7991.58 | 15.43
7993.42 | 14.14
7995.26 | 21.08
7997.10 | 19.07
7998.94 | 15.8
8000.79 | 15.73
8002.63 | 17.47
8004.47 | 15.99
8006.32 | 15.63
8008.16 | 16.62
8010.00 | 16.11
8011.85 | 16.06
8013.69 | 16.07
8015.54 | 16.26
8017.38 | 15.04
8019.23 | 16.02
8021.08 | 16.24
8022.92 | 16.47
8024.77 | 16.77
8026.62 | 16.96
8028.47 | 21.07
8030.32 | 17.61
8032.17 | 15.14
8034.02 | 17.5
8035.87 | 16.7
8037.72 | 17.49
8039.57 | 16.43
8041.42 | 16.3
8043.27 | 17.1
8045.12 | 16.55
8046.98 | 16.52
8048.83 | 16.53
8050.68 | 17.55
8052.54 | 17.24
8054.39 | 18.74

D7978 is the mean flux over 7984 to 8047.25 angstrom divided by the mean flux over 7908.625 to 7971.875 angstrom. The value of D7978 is 1.10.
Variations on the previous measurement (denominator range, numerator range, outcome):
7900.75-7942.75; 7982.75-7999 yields 1.10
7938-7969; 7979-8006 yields 1.14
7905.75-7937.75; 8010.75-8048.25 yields 1.10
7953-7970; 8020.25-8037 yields 1.17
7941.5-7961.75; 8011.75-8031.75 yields 1.12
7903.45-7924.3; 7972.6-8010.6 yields 1.13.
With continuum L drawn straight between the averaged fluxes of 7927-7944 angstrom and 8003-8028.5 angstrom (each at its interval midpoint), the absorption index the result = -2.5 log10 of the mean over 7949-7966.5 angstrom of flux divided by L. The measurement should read 0.082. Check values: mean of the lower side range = 16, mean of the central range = 14.9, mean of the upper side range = 16.4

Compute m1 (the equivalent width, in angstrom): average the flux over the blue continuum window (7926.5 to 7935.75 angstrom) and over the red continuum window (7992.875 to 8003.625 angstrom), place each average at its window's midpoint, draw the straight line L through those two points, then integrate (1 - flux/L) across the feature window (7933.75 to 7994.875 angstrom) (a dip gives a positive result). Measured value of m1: 4.7 angstrom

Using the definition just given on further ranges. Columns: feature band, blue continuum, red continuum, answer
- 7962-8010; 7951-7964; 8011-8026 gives -2.3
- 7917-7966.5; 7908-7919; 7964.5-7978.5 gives -1.6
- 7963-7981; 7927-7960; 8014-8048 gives 0.4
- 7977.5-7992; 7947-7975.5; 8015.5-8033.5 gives -1.0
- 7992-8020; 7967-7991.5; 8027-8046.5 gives 0.3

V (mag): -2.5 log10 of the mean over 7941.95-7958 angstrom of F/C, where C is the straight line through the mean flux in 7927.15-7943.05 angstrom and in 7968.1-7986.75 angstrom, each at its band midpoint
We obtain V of 0.09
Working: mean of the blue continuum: 16.1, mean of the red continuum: 16.5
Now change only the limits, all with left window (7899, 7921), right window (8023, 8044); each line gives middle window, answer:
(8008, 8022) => 0.05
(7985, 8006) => 0.00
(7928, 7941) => -0.06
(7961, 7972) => 0.07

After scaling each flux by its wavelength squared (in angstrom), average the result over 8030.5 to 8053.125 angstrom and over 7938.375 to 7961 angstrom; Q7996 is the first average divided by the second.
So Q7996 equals 1.15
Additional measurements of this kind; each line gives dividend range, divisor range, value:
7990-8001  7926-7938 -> 1.04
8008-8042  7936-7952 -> 1.12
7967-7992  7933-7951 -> 1.05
